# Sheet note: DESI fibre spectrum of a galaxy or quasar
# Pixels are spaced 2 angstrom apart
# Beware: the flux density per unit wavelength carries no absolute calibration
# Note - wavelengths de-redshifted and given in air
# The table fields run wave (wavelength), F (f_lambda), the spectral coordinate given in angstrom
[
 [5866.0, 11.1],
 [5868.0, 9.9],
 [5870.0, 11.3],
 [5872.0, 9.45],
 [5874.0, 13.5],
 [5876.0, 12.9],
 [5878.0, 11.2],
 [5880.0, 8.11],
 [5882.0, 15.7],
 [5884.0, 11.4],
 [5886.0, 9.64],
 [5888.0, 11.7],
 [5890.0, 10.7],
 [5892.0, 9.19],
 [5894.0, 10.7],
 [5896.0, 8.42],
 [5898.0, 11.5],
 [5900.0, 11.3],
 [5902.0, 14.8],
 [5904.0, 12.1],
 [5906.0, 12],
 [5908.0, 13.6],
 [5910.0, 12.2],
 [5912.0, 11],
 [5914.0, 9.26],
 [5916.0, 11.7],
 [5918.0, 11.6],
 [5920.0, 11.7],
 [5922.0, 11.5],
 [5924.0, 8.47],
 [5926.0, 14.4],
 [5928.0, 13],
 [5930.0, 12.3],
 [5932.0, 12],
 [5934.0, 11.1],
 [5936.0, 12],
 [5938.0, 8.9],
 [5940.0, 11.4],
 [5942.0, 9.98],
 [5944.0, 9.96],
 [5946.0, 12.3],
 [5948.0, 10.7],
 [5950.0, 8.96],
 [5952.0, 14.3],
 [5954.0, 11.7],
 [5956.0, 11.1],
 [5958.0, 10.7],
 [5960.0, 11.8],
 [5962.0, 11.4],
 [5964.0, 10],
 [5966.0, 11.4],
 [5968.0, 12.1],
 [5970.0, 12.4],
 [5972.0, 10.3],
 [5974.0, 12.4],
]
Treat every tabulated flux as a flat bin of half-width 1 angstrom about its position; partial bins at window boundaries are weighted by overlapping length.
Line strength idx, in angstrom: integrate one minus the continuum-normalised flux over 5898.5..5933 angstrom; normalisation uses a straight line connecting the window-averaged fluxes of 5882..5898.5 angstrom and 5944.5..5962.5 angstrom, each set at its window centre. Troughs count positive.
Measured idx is -3.0 angstrom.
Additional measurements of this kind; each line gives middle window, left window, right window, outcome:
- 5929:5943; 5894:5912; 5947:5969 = 0.51 angstrom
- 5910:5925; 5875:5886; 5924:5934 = 1.61 angstrom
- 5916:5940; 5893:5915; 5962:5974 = -0.16 angstrom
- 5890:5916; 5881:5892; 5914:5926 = 0.07 angstrom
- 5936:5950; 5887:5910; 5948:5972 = 1.06 angstrom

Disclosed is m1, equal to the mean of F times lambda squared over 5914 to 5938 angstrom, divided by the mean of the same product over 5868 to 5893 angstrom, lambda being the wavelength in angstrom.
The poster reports 1.05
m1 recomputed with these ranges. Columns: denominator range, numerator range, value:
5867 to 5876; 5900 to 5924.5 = 1.06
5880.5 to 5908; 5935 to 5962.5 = 0.98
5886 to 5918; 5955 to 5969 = 1.01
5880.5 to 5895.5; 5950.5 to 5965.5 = 1.06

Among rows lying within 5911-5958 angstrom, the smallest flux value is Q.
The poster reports 8.47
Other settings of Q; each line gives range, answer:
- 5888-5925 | 8.42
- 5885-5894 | 9.19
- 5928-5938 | 8.9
